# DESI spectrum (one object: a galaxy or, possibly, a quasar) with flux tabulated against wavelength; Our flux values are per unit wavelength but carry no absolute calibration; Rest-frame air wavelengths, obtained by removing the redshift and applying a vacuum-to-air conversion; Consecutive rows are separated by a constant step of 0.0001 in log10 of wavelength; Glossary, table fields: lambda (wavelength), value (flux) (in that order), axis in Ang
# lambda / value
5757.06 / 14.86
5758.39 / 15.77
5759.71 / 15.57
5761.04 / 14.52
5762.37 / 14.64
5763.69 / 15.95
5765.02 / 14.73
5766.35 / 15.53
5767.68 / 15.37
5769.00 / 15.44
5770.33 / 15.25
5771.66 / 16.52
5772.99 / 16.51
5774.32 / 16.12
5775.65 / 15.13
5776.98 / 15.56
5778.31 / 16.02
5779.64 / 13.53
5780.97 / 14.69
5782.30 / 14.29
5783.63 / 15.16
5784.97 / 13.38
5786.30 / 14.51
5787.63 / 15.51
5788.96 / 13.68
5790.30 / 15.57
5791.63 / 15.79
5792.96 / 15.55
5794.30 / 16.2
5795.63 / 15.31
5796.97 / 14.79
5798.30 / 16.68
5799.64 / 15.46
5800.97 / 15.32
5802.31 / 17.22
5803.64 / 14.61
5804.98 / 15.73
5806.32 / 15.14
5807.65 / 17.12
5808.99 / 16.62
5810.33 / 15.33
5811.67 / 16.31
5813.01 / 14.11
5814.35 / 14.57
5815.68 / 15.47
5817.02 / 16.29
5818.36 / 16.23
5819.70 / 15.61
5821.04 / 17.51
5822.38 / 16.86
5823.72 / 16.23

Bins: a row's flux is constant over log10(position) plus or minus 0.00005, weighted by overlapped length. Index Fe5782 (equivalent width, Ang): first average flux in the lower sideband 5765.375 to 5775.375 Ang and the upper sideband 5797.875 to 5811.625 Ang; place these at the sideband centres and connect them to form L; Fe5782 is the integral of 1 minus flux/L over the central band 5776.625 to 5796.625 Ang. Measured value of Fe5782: 1.1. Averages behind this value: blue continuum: 15.8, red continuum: 15.9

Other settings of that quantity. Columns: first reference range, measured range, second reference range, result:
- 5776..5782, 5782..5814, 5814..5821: 0.0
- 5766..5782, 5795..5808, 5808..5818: -0.1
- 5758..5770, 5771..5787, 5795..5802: 0.3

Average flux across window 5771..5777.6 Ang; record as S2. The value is 16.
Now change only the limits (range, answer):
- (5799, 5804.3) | 15.7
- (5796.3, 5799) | 15.7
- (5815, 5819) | 16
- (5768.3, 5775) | 16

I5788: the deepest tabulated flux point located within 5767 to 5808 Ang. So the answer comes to 13.38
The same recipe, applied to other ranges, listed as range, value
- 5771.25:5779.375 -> 15.13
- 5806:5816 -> 14.11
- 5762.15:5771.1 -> 14.64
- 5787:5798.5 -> 13.68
